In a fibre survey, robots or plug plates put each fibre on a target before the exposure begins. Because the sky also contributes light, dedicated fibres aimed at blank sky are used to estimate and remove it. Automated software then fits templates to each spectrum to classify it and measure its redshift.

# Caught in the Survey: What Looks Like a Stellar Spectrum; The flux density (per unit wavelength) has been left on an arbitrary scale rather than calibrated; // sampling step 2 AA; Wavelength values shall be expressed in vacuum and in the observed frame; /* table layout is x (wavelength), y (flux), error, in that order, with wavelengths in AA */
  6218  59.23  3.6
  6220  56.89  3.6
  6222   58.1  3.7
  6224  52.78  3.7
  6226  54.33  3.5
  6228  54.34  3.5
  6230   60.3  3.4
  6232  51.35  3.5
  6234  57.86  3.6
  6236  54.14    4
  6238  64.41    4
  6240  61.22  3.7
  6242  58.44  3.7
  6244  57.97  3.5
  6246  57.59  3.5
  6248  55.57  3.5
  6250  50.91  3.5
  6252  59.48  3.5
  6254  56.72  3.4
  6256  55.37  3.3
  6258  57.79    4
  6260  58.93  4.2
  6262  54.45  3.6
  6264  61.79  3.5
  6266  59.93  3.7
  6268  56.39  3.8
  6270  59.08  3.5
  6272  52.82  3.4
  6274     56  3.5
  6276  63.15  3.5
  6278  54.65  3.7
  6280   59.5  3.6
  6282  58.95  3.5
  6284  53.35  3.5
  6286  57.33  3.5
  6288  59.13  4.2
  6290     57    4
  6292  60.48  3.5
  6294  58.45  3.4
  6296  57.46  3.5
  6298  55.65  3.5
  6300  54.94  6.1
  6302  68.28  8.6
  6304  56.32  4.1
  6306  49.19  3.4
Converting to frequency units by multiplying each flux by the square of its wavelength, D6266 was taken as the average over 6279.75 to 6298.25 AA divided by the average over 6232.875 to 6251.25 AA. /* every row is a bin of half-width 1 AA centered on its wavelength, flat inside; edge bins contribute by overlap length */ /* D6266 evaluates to 1.02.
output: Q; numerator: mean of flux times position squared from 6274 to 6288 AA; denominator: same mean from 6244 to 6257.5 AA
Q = 1.04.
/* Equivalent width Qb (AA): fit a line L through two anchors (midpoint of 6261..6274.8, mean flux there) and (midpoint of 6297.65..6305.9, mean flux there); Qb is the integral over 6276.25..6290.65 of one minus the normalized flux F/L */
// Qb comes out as 0.0 AA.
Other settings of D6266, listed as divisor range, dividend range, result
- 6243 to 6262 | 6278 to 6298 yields 1.03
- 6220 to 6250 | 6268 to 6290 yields 1.02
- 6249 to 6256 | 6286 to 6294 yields 1.07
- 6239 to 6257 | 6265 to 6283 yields 1.02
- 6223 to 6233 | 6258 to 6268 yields 1.08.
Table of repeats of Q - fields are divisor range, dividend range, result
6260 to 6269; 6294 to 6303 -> 1.02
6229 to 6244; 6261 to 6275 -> 0.99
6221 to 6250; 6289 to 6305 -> 1.05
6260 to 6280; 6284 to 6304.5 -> 1.02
